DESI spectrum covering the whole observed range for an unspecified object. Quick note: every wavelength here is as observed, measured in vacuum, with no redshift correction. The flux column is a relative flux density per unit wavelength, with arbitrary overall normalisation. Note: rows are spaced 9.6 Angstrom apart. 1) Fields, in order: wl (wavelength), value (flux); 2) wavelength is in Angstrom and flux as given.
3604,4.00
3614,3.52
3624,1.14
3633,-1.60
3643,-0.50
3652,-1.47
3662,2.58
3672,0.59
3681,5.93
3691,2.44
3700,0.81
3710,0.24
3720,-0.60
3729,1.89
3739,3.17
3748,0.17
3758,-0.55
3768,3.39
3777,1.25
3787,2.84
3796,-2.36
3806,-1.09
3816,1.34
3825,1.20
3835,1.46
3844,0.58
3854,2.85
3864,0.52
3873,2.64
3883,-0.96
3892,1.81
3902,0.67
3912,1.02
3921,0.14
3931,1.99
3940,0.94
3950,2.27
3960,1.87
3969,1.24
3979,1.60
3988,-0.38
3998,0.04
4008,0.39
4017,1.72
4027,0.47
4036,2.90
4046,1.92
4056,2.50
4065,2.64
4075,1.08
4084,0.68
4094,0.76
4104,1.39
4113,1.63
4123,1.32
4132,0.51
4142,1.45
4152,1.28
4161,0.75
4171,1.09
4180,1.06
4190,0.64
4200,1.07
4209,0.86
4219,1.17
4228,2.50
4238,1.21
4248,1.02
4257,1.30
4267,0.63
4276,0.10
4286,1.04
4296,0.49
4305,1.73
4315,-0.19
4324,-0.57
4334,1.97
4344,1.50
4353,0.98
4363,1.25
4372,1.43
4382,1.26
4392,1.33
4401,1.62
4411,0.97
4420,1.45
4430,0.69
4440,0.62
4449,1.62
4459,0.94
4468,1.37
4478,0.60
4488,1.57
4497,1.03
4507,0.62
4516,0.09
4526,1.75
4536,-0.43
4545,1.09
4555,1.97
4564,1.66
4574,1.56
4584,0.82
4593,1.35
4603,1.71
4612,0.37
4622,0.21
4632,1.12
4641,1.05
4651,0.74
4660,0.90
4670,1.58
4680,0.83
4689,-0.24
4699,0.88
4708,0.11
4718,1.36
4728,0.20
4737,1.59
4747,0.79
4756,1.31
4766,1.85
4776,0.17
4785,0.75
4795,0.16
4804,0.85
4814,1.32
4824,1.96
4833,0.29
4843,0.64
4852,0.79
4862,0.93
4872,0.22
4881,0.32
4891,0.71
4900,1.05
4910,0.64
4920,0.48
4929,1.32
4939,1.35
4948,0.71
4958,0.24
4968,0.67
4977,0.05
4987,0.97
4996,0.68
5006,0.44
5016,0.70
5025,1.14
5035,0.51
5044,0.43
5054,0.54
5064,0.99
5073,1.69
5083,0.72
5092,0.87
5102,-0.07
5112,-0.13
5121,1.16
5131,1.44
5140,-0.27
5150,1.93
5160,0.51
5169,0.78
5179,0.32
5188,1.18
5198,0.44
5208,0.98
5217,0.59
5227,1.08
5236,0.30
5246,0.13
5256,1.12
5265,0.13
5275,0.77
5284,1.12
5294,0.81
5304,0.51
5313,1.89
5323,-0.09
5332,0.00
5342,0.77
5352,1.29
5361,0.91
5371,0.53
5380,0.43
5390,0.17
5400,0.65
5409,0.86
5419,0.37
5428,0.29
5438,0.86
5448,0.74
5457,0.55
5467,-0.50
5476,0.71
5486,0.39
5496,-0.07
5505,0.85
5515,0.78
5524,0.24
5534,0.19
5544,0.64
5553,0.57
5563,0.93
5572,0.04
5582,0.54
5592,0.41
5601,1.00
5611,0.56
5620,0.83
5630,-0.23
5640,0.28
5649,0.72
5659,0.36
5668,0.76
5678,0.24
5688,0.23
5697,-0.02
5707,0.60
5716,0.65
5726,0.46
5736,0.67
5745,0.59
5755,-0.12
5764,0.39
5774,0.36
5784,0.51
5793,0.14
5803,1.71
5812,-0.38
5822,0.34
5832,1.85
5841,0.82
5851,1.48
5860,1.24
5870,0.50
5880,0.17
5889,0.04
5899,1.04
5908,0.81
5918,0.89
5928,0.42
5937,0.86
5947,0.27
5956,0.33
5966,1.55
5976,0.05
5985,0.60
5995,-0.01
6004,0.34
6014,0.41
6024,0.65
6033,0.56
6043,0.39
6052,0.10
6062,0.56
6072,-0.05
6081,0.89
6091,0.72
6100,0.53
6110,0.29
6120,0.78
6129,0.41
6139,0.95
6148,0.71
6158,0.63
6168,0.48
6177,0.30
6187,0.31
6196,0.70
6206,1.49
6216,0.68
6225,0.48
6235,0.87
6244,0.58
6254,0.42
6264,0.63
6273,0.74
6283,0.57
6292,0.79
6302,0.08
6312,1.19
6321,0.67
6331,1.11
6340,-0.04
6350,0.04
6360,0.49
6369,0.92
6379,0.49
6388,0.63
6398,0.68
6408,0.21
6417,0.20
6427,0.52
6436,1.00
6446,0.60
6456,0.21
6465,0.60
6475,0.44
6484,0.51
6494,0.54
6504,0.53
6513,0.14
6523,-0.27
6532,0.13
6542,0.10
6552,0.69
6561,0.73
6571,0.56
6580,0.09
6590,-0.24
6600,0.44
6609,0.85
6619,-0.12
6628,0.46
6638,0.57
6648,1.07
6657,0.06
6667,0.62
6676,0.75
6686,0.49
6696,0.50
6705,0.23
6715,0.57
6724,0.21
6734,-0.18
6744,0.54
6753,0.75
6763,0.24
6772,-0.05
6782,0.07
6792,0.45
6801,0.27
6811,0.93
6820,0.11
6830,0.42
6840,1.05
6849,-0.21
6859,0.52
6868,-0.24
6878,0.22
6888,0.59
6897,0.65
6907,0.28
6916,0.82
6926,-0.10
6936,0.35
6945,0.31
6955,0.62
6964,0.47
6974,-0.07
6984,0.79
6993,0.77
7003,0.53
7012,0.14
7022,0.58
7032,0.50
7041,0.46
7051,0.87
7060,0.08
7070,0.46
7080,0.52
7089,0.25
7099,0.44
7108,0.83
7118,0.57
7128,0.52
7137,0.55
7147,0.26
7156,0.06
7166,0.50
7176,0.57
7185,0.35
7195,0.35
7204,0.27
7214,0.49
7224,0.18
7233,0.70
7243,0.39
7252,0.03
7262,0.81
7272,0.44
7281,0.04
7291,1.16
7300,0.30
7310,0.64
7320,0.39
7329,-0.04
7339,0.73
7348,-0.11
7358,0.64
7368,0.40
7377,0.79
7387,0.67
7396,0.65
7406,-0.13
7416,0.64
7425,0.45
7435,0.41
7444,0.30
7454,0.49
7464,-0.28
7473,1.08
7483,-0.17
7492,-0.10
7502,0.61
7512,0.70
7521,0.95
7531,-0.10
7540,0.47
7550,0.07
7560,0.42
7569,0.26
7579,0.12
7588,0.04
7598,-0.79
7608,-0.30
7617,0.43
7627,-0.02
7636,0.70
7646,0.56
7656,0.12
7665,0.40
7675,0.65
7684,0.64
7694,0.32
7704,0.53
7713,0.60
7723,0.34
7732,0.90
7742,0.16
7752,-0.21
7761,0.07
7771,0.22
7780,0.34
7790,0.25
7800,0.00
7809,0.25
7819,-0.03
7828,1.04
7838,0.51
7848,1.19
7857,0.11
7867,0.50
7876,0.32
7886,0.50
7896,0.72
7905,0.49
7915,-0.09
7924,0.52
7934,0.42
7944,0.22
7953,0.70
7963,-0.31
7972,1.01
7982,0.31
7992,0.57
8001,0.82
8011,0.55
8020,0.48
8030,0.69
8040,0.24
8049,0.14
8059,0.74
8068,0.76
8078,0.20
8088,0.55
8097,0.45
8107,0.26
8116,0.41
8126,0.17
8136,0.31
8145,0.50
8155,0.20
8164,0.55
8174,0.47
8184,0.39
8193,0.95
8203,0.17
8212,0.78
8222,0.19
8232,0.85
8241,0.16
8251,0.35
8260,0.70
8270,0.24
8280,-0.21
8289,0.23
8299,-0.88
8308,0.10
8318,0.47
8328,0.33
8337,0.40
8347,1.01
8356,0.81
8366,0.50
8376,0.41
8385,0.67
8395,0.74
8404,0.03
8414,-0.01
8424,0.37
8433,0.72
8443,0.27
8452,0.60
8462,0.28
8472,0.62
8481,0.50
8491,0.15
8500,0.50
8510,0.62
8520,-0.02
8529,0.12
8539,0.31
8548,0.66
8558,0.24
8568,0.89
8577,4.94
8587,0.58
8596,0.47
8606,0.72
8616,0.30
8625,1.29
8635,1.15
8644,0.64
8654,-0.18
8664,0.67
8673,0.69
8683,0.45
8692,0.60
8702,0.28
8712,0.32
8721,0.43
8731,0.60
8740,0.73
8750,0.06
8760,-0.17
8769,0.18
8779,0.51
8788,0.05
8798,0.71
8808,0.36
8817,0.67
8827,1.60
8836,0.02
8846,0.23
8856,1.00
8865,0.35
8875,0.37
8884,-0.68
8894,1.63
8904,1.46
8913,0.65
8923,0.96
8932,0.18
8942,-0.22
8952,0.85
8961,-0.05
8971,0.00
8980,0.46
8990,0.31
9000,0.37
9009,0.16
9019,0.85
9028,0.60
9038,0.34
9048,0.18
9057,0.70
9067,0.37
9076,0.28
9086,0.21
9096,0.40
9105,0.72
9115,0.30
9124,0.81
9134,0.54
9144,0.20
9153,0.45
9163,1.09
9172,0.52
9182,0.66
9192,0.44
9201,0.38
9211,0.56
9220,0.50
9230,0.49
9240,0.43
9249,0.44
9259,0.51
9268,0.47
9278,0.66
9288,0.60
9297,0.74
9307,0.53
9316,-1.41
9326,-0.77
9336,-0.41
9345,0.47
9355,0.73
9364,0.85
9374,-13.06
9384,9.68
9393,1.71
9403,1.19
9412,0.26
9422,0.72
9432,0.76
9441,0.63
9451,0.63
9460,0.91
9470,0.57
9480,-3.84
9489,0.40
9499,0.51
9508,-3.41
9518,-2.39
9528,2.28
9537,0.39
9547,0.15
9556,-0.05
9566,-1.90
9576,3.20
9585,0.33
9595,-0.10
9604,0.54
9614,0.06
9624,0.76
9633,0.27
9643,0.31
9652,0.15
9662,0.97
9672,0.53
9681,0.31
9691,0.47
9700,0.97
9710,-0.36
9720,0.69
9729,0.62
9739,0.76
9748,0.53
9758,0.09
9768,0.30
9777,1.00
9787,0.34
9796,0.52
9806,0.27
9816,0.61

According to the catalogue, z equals 1.30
